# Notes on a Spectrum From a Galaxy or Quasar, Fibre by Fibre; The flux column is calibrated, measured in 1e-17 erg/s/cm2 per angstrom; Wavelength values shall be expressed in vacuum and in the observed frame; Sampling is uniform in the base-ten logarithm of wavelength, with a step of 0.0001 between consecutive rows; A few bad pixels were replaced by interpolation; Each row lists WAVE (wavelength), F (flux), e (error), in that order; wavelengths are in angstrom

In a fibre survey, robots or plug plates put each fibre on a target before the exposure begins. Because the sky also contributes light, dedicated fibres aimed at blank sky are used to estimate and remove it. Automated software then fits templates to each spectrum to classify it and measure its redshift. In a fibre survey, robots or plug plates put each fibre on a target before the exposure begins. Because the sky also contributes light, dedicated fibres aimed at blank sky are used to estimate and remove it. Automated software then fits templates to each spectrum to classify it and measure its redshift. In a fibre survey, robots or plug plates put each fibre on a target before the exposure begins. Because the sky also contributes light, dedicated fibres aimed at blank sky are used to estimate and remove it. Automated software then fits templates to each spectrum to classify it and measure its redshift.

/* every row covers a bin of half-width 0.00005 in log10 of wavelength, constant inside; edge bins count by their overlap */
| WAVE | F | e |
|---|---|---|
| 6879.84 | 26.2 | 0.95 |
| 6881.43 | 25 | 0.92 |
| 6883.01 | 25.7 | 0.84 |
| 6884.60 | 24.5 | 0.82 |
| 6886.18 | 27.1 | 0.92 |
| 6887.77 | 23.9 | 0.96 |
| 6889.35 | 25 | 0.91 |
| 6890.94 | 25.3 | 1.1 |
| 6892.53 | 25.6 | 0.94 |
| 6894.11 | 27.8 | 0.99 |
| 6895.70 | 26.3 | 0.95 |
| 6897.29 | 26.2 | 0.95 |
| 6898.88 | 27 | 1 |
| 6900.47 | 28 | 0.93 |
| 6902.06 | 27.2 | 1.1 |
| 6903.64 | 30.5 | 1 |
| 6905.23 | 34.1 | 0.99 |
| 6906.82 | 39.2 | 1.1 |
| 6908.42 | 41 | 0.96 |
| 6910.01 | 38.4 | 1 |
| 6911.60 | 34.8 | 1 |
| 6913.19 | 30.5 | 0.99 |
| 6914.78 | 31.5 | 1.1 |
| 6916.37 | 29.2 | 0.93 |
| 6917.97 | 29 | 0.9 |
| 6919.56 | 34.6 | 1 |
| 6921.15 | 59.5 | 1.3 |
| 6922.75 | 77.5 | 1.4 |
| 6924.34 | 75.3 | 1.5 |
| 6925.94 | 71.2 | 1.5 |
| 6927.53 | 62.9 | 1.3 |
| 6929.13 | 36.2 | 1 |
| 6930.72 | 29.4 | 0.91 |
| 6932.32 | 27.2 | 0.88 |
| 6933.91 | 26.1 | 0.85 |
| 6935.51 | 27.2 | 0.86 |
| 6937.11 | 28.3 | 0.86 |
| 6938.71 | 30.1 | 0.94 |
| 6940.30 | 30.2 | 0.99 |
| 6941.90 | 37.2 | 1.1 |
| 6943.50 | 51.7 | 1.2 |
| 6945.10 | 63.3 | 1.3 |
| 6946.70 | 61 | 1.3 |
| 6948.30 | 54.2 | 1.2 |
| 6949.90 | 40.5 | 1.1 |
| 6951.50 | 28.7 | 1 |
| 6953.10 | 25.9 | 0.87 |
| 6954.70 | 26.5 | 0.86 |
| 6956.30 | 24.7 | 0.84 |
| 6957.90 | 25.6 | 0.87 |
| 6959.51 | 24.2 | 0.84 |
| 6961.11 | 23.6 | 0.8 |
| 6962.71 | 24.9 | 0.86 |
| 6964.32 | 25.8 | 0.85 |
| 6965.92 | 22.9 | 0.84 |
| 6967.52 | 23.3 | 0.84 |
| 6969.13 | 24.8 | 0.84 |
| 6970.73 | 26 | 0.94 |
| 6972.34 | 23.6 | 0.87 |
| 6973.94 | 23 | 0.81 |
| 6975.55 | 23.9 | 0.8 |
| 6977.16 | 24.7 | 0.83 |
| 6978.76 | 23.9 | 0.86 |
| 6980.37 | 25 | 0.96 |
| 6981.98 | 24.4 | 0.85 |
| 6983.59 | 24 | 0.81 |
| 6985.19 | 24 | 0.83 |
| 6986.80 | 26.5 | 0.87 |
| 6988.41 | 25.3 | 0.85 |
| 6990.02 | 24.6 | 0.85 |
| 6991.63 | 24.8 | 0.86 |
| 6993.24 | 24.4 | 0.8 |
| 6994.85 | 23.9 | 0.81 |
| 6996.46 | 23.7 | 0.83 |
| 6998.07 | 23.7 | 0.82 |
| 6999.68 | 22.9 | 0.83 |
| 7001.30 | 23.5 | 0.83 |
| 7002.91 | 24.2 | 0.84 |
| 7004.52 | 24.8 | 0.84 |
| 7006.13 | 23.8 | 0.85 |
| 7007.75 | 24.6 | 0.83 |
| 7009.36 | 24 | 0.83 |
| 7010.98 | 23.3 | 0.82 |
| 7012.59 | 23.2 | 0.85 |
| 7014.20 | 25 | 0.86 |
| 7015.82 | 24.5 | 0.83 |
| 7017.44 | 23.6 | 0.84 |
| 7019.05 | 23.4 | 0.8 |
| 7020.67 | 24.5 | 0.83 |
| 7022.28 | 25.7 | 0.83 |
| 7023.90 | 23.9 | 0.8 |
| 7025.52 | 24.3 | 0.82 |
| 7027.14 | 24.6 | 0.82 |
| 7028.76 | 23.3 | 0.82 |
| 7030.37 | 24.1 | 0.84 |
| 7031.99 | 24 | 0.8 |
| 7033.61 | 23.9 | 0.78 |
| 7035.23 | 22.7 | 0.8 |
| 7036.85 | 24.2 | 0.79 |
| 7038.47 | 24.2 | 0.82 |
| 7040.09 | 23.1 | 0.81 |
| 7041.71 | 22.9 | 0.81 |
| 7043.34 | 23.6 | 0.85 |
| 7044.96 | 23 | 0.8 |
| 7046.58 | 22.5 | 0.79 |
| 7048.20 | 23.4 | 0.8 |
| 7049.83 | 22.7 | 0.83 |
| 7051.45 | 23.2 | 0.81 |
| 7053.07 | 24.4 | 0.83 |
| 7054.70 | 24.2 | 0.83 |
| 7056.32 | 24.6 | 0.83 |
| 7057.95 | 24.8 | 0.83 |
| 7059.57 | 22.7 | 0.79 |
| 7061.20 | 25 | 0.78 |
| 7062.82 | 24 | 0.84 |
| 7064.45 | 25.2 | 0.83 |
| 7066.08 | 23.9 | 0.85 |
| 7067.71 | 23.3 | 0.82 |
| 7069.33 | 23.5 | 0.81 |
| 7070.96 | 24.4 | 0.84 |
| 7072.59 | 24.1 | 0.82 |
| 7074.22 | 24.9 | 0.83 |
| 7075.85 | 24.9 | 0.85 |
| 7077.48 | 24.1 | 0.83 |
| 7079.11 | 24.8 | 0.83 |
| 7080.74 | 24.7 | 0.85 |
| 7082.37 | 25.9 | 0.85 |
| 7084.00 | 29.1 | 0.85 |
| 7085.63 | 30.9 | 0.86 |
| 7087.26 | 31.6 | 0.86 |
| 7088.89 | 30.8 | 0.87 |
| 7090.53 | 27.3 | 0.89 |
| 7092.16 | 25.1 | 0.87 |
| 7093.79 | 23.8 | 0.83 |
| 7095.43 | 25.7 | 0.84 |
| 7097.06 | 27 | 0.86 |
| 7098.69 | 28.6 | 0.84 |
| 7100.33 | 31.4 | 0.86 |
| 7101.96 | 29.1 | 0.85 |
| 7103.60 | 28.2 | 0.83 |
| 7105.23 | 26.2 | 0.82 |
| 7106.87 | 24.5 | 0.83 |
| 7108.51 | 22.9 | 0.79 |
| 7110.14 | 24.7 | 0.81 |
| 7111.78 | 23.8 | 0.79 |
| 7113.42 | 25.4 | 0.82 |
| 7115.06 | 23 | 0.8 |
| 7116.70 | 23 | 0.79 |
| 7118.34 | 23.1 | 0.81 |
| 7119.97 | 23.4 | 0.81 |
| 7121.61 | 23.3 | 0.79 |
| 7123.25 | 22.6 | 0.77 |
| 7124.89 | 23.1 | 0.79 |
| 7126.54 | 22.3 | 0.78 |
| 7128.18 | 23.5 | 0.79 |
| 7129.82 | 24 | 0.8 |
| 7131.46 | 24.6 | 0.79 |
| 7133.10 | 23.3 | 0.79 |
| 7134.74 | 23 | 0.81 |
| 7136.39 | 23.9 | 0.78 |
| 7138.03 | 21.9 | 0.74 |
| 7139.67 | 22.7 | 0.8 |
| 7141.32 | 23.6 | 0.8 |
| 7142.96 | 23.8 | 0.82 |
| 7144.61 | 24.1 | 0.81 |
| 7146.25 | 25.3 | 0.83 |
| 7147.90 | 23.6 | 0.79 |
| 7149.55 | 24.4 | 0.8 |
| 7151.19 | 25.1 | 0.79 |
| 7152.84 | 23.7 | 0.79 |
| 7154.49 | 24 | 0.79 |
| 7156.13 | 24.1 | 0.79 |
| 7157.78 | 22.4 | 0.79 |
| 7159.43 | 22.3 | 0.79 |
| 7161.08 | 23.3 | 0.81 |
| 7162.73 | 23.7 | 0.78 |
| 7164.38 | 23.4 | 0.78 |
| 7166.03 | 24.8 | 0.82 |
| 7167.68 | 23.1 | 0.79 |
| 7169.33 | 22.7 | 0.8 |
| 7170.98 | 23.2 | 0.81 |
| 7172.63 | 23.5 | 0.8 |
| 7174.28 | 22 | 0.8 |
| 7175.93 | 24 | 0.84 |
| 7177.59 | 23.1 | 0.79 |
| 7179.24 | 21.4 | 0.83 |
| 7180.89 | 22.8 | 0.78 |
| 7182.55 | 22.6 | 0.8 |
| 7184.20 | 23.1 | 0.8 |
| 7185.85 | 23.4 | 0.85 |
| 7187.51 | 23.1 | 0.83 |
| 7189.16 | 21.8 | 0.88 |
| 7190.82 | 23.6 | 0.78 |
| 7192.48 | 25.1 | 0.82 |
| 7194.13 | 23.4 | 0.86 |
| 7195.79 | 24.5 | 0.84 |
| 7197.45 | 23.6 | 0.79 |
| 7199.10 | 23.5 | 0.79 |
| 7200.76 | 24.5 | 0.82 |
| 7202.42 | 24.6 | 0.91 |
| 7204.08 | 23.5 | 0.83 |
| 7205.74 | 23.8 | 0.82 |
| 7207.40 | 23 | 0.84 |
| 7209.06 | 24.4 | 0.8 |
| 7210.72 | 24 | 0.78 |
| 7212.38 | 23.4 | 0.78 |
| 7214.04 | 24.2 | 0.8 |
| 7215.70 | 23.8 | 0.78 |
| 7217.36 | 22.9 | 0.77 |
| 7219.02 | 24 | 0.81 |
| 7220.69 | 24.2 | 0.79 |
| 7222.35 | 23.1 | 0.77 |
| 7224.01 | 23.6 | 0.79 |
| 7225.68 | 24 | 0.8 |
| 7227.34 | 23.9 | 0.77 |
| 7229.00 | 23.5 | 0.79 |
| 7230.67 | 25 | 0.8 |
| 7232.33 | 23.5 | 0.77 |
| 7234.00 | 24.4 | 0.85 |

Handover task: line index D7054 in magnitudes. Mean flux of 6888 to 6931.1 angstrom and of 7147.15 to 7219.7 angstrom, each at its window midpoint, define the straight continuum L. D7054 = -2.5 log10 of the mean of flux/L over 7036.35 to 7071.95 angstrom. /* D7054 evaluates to 0.26 mag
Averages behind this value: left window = 37.8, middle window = 23.8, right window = 23.5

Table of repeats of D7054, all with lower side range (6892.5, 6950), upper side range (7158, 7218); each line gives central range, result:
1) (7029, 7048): 0.348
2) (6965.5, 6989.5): 0.423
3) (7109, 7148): 0.147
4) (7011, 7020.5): 0.372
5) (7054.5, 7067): 0.266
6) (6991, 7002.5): 0.412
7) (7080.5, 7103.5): 0.043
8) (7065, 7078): 0.249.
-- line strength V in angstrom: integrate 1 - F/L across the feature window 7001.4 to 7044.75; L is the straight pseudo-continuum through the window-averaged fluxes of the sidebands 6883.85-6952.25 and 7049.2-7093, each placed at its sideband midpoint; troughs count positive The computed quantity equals 7.7 angstrom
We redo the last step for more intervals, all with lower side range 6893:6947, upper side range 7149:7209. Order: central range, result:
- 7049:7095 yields 6.9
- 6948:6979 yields 8.3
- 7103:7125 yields 2.6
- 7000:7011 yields 3.2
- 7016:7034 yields 4.7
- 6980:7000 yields 5.9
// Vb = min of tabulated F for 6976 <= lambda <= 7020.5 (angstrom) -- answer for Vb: 22.9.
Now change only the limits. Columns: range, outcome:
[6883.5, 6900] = 23.9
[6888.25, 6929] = 25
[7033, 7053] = 22.5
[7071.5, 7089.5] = 24.1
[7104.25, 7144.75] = 21.9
